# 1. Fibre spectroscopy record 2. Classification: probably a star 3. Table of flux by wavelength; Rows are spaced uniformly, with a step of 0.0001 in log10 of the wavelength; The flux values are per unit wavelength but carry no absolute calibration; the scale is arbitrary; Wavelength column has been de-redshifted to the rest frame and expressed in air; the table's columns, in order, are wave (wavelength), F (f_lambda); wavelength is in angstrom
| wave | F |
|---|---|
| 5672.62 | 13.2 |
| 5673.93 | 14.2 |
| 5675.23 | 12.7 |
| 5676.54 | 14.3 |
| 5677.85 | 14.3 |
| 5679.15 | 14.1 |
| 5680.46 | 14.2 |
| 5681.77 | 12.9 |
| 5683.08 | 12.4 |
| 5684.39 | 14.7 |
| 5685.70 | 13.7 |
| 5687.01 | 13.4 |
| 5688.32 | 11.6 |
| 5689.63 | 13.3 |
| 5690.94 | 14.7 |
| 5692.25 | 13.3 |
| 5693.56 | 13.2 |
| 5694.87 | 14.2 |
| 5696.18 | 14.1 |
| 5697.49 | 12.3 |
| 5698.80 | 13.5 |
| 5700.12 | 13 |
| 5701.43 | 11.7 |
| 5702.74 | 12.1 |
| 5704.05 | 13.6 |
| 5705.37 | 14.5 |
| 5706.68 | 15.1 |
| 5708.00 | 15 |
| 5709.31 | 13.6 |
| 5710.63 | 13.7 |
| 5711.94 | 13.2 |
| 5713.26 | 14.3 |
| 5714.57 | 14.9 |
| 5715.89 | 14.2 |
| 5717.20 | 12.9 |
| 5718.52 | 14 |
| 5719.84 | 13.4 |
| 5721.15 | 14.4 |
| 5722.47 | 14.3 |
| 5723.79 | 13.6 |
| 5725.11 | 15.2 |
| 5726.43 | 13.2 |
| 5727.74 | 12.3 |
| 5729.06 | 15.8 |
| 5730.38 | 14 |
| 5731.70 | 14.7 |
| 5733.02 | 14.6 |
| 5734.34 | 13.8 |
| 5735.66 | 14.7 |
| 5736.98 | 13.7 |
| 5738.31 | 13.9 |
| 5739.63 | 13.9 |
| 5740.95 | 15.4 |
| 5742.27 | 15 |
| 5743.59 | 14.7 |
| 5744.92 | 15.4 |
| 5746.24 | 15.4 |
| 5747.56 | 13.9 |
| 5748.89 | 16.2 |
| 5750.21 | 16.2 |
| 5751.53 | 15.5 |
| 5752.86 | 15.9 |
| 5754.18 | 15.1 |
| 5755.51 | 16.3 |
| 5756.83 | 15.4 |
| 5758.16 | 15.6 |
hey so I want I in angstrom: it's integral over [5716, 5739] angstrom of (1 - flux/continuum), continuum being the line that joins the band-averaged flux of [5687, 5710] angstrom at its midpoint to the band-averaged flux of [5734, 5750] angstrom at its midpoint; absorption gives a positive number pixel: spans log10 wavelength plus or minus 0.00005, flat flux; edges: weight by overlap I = 0.4 angstrom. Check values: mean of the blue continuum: 13.5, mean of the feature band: 14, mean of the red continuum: 14.7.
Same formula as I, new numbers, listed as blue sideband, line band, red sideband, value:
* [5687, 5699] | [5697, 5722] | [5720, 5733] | 0.17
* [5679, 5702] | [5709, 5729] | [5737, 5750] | 0.38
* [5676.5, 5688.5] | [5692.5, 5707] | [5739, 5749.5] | 0.66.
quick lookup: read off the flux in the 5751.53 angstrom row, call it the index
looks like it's 15.5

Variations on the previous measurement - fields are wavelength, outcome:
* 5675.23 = 12.7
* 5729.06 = 15.8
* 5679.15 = 14.1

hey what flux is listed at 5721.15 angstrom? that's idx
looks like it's 14.4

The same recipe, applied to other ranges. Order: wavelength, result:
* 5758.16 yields 15.6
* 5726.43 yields 13.2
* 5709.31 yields 13.6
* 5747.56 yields 13.9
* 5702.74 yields 12.1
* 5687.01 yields 13.4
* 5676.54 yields 14.3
